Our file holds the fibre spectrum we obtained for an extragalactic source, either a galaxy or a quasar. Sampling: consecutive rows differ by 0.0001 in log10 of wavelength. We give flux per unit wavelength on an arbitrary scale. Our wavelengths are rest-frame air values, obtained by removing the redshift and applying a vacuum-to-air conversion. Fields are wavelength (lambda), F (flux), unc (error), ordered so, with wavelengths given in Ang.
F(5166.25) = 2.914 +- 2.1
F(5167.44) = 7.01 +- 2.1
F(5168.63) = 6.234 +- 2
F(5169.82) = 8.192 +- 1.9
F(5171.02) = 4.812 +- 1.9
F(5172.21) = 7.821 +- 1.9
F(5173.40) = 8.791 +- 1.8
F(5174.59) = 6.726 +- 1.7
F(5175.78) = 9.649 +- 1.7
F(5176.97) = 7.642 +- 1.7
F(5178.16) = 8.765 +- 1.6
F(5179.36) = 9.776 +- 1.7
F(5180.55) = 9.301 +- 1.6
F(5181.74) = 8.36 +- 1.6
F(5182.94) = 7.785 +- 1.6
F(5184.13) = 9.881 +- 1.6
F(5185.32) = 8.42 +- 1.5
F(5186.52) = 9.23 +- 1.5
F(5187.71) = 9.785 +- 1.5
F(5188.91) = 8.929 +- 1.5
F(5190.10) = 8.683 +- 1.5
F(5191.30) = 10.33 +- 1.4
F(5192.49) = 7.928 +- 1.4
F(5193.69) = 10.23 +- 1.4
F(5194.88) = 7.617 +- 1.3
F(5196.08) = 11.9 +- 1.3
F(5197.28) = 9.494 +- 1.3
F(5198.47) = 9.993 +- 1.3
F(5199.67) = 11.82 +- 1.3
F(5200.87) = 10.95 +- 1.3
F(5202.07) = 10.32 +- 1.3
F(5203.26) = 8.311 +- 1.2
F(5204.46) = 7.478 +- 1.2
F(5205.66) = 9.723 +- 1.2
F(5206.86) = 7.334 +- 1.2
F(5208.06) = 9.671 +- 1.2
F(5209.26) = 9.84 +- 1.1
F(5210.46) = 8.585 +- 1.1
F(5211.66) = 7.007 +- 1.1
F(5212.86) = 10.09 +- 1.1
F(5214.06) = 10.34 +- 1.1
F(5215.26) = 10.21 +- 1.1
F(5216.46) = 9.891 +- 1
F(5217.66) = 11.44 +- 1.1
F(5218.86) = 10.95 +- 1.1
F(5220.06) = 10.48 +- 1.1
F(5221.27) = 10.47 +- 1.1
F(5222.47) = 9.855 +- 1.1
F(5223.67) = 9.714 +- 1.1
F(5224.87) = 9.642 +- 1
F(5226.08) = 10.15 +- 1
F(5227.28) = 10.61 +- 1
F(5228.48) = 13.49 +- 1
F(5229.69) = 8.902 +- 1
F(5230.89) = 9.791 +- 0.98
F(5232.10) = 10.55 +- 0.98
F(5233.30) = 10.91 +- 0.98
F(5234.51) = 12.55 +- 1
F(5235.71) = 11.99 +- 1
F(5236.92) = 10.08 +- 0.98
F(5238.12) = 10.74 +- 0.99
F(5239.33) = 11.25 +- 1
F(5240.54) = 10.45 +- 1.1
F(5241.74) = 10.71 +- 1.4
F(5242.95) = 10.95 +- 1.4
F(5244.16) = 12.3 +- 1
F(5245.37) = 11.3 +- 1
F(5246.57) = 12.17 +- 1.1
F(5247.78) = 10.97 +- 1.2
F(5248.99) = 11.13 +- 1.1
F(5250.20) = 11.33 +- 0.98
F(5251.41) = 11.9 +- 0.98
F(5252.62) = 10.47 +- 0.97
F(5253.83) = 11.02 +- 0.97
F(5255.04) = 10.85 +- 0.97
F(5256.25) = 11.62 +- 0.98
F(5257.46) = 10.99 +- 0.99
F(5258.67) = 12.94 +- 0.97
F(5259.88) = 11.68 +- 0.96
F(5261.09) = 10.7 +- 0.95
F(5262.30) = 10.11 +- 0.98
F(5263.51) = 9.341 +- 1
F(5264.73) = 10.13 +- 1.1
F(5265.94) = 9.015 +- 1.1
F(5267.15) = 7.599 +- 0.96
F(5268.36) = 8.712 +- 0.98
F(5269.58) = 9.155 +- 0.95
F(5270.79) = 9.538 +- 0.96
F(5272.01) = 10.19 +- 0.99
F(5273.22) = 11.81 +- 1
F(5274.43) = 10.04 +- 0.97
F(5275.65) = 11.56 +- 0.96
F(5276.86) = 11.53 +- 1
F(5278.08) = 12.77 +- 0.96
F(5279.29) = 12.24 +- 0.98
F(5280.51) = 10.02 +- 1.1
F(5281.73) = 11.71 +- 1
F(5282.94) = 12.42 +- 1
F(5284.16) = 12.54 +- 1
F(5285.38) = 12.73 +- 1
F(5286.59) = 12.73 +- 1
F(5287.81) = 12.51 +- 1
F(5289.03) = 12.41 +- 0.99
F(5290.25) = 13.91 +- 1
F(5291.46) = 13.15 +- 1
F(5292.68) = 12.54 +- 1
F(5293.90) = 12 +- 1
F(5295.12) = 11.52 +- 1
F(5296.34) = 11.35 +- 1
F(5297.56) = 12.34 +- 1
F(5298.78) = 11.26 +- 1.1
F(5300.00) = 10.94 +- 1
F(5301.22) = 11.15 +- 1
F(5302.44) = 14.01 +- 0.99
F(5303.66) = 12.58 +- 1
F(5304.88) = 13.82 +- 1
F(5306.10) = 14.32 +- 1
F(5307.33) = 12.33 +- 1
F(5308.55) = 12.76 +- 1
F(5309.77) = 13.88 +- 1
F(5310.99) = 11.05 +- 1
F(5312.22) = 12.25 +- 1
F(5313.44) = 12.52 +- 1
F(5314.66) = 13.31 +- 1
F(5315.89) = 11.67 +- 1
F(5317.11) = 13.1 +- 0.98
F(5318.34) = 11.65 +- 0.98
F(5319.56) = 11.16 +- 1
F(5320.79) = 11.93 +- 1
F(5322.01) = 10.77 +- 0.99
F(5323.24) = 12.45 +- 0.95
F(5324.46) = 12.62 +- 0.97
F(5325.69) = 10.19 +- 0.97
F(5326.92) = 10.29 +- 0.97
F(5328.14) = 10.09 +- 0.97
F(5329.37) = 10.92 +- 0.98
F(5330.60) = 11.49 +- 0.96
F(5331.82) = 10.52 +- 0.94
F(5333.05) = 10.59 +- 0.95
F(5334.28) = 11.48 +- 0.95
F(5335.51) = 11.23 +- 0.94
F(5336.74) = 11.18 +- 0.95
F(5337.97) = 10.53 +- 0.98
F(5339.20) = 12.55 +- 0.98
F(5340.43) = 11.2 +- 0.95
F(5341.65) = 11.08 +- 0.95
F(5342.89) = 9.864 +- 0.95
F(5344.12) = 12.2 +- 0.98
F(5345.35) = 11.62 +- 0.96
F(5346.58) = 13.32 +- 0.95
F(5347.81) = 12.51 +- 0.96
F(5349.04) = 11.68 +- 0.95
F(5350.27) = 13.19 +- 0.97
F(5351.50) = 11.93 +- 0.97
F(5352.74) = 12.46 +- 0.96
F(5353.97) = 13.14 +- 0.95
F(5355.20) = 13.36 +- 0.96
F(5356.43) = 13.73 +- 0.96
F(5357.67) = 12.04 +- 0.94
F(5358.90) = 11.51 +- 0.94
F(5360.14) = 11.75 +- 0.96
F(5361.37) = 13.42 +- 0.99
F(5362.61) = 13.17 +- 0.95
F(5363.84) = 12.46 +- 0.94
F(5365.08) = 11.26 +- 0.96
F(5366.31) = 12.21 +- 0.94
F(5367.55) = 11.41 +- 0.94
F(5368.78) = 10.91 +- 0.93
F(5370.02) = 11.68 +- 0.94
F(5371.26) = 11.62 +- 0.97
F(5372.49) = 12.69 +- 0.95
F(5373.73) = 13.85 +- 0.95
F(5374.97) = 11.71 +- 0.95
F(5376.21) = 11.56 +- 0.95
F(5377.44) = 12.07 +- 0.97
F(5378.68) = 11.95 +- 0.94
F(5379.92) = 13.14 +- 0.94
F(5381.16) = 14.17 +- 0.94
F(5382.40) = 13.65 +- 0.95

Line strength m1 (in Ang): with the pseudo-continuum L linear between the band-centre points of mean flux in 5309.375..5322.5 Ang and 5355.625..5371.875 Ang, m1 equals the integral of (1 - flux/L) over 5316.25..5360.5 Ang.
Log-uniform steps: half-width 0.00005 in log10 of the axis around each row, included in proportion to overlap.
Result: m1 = 1.5 Ang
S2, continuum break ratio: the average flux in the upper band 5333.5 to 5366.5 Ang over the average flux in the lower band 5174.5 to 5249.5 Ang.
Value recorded 1.21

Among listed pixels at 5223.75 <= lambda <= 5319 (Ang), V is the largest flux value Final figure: 14.32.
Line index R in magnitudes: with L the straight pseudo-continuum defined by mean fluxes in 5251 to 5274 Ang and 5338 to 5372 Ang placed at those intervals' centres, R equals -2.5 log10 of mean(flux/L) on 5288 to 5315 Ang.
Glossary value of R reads -0.13 mag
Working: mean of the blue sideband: 10.4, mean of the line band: 12.5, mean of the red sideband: 12.1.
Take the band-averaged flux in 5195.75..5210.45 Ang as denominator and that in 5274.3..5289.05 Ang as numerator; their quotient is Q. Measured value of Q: 1.2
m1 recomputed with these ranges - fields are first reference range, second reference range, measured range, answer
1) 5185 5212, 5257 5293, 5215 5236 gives -1.4 Ang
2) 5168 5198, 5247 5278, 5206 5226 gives -0.5 Ang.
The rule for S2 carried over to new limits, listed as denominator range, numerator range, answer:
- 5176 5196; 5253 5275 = 1.14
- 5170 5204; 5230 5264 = 1.23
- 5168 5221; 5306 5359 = 1.30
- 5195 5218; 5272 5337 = 1.24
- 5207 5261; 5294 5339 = 1.10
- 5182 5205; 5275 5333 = 1.28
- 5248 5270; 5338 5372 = 1.15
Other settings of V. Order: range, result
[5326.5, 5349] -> 13.32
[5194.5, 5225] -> 11.9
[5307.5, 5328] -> 13.88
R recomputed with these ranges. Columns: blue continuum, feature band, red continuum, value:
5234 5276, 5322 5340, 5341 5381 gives 0.06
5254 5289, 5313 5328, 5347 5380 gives -0.01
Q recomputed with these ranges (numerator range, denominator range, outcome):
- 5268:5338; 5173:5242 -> 1.21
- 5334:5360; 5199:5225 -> 1.23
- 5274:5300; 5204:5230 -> 1.22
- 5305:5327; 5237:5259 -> 1.09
